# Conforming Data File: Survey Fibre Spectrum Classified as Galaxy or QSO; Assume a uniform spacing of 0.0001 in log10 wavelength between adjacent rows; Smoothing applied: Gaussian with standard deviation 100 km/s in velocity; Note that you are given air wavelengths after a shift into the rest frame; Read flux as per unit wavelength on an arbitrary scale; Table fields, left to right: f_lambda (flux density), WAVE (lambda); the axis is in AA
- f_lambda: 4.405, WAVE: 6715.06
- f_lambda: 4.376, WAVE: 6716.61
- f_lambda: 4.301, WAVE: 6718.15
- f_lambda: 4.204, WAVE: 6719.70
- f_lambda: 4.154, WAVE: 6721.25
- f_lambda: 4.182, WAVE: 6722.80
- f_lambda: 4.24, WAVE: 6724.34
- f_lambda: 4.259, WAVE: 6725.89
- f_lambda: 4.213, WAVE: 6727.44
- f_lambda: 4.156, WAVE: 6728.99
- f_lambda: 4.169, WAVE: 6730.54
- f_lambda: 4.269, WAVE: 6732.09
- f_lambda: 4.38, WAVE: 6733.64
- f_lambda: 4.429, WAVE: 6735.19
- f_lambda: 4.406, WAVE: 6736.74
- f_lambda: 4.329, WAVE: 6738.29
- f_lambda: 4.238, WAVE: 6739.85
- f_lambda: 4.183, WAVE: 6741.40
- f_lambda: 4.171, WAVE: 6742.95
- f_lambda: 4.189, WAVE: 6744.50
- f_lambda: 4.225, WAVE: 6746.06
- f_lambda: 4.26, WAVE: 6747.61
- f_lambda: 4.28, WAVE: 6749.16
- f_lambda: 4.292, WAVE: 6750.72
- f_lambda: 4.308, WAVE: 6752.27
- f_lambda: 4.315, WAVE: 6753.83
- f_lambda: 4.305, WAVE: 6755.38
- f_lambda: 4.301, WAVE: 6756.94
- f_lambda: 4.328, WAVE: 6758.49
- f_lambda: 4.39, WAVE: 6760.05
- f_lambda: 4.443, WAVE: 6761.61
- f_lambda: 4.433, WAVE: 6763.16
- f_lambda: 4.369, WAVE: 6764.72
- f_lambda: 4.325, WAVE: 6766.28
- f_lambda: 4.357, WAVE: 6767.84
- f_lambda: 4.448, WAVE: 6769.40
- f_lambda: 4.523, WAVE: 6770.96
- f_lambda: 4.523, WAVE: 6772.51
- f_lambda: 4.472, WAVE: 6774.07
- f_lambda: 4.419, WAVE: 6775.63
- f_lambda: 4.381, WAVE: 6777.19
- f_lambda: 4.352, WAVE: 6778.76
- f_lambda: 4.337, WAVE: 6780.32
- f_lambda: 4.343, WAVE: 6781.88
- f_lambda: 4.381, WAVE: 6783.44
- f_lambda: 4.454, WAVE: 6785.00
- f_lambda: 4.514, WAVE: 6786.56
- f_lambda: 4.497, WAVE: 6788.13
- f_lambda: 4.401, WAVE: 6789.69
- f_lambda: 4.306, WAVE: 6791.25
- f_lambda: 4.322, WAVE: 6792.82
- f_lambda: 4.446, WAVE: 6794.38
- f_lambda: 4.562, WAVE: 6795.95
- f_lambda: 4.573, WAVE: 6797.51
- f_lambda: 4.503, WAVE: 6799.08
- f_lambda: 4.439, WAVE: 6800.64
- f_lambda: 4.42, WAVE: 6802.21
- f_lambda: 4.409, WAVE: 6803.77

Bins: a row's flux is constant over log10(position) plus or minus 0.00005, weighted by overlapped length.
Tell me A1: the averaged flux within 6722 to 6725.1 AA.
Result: 4.22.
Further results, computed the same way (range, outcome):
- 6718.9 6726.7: 4.21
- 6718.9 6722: 4.17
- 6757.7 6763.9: 4.4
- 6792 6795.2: 4.38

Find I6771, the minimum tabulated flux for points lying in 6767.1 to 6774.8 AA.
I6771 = 4.357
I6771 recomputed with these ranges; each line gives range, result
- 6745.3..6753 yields 4.225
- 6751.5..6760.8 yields 4.301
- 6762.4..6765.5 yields 4.369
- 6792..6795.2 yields 4.322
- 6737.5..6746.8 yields 4.171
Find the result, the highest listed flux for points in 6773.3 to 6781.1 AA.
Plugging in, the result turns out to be 4.472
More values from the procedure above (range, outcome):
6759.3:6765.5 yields 4.443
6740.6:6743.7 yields 4.183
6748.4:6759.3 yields 4.328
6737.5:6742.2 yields 4.329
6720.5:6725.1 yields 4.24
